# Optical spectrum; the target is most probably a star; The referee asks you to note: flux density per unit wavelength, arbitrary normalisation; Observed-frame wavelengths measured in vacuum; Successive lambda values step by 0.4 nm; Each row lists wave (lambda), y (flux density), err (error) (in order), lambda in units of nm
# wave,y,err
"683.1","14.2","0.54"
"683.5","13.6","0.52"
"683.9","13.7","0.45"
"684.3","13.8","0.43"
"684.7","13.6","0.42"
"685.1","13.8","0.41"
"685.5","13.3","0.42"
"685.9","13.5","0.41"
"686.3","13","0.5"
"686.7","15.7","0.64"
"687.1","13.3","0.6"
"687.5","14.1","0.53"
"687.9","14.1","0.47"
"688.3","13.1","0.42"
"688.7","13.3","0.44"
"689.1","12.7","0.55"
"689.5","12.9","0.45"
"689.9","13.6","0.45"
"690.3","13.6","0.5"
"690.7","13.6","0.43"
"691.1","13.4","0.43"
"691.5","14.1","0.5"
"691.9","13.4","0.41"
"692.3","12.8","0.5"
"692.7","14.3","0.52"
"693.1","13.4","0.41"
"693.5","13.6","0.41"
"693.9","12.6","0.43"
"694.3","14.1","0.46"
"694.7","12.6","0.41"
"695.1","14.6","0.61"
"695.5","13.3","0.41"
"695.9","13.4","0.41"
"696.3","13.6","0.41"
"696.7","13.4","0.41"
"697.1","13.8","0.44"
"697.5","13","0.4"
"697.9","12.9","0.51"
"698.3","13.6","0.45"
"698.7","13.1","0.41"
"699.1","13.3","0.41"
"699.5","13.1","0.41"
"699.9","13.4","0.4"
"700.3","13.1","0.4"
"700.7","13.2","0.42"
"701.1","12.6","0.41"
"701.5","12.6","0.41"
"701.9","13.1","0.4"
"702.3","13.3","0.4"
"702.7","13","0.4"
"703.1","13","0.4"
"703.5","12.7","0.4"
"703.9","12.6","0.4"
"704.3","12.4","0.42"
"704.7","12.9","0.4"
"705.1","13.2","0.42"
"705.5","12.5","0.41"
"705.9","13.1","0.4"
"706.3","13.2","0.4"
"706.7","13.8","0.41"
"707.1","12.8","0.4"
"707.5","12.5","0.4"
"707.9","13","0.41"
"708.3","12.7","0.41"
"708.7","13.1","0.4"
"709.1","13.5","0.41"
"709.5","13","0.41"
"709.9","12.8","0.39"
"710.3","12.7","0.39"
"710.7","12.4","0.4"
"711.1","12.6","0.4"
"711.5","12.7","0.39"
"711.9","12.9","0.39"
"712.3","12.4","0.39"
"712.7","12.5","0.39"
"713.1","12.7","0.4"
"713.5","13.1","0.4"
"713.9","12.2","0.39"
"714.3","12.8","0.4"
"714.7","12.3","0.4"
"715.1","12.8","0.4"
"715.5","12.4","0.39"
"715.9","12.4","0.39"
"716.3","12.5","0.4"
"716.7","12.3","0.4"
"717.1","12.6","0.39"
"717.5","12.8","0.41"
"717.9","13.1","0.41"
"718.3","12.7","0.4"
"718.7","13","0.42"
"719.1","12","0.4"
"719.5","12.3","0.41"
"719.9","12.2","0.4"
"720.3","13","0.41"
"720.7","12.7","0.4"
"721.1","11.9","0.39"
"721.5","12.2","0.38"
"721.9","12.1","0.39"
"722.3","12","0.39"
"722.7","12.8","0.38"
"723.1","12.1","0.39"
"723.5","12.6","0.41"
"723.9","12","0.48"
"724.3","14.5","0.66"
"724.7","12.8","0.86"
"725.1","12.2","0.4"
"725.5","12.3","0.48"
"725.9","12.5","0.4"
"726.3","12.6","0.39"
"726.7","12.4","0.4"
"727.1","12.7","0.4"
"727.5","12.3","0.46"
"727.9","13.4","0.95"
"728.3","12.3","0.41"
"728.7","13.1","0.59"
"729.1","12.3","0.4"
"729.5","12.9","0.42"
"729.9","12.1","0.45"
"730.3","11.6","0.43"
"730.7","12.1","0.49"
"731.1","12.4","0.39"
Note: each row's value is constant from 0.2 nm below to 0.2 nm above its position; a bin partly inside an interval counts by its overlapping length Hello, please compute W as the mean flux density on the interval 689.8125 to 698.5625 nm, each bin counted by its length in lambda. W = 13.5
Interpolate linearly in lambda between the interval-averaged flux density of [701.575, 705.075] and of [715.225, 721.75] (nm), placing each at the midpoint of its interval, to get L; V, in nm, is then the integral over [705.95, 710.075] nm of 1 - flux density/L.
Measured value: -0.090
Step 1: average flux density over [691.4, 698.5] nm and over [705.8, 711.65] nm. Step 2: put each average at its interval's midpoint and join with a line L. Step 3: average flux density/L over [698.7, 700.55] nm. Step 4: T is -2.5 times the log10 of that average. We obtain 0.01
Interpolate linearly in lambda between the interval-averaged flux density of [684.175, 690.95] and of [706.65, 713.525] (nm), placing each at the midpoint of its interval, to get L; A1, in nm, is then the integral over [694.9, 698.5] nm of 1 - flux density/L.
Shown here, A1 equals -0.06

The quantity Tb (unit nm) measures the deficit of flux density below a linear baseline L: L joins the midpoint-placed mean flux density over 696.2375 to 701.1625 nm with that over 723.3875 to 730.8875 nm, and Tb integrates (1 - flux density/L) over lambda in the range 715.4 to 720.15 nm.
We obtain 0.09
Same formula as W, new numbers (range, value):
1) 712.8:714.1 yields 12.7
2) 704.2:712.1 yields 12.9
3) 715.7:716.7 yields 12.4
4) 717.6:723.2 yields 12.4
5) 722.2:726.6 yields 12.6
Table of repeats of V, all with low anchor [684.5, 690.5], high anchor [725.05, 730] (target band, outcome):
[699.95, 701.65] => 0.04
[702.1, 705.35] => 0.07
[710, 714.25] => 0.11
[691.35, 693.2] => -0.02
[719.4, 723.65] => 0.12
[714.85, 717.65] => 0.07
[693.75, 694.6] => 0.01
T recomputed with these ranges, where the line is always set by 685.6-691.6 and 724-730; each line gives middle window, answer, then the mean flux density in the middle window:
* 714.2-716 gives 0.037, 12.5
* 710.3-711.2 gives 0.046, 12.5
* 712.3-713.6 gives 0.028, 12.7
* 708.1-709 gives 0.013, 13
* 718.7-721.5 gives 0.040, 12.4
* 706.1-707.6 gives 0.004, 13.1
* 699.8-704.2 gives 0.028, 12.9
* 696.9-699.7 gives 0.008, 13.3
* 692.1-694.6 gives 0.004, 13.4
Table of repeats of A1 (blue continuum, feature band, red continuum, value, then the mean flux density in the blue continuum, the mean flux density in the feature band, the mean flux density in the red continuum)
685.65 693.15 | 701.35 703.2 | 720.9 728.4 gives 0.02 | 13.6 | 13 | 12.5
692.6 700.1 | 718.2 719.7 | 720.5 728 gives 0.02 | 13.4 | 12.5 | 12.5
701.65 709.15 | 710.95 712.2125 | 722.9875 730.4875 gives 0.01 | 13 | 12.7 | 12.6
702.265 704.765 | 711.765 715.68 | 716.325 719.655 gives 0.02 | 12.8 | 12.6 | 12.6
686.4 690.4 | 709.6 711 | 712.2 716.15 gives 0.01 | 13.6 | 12.7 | 12.6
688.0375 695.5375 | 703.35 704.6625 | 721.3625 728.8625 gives 0.05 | 13.4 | 12.6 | 12.6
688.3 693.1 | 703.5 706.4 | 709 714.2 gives 0.03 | 13.4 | 12.8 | 12.7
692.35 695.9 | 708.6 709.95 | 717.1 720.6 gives -0.02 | 13.5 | 13.1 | 12.6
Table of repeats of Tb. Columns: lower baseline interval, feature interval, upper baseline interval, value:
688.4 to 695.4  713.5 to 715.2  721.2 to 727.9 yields 0.031 nm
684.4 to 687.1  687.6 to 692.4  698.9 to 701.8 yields 0.054 nm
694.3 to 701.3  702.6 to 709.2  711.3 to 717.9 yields 0.020 nm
